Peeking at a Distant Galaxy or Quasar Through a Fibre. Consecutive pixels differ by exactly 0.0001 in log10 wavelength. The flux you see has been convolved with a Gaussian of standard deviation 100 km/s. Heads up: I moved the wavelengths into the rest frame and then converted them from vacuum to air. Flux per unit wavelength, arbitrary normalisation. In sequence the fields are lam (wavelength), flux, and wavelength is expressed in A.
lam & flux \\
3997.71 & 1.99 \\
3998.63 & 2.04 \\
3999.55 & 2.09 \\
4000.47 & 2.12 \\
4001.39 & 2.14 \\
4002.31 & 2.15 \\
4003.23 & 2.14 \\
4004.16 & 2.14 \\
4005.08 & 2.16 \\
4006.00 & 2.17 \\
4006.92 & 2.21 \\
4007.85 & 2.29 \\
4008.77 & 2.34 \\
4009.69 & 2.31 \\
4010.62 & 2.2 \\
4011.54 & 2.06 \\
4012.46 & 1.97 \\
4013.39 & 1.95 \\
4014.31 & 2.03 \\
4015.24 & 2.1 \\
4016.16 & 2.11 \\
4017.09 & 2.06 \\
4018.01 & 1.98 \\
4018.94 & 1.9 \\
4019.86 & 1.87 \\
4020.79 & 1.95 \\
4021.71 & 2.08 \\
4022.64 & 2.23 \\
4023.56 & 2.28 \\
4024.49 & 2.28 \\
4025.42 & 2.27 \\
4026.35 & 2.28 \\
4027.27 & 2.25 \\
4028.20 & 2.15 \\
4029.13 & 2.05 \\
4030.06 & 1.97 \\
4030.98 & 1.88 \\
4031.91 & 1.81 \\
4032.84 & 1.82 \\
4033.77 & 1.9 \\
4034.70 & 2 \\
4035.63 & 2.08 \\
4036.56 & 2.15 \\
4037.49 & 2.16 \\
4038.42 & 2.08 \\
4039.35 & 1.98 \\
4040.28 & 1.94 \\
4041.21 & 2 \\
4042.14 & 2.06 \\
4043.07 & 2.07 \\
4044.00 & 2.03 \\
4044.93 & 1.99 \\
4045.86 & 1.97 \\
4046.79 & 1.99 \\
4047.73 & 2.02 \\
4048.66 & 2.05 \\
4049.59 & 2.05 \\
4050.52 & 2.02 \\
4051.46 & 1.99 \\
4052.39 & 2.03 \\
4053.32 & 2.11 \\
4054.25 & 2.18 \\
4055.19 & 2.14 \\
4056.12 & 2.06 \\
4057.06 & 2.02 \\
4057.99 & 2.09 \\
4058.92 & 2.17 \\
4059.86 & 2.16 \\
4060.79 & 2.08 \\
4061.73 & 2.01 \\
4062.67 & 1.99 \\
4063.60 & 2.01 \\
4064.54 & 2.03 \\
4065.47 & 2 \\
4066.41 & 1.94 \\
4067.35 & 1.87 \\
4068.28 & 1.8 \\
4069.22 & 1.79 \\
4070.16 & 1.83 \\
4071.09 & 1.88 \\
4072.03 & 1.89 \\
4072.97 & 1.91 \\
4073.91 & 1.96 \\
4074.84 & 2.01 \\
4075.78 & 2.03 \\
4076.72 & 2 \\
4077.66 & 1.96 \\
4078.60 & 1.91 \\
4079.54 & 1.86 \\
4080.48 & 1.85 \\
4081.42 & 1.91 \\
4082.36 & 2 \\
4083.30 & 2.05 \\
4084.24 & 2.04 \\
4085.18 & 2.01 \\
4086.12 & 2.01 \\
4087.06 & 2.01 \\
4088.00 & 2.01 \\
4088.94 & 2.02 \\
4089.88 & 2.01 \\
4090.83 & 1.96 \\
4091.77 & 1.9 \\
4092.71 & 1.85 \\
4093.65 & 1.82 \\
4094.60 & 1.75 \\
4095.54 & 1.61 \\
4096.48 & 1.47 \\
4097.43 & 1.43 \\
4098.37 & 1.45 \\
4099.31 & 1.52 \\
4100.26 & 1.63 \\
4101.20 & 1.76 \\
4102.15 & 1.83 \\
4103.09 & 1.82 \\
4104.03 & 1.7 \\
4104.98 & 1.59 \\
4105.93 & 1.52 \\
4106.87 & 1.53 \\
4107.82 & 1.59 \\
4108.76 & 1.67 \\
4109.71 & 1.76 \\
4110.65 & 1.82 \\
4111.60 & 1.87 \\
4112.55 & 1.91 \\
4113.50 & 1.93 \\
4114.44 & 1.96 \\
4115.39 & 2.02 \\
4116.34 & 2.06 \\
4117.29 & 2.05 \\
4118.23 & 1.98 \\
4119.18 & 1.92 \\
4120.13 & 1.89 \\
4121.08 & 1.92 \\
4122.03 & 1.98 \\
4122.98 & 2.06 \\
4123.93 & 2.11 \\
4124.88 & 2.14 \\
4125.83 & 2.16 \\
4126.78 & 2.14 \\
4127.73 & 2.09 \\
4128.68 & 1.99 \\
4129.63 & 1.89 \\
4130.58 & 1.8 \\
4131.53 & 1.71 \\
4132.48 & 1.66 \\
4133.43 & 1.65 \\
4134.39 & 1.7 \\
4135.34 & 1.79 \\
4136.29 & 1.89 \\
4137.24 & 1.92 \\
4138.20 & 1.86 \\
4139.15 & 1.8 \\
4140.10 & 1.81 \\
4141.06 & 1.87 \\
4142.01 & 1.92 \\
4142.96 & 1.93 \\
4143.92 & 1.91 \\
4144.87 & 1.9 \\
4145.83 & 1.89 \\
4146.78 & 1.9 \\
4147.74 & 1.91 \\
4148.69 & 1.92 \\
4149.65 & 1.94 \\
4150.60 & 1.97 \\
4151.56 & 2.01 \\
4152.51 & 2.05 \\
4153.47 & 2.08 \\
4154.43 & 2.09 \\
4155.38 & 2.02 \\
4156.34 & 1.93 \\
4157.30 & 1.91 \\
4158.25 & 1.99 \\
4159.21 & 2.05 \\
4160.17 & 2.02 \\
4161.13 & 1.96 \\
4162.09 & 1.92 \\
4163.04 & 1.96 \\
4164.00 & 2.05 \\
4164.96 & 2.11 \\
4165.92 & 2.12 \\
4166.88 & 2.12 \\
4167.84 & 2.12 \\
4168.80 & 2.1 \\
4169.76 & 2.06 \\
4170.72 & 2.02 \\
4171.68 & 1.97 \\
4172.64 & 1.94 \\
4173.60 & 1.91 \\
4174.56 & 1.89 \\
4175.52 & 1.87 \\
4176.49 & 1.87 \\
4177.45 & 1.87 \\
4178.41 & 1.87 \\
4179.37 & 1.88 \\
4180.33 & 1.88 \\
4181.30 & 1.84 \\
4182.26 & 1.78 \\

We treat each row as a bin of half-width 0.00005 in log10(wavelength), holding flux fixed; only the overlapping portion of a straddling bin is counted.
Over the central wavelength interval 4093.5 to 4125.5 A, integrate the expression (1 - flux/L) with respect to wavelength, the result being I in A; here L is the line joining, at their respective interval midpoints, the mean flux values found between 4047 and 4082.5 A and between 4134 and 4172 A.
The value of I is 2.9 A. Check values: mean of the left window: 1.99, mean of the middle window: 1.8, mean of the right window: 1.96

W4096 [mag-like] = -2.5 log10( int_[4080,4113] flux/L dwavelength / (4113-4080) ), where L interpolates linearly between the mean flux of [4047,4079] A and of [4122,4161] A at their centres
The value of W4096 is 0.11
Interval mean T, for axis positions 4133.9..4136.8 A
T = 1.79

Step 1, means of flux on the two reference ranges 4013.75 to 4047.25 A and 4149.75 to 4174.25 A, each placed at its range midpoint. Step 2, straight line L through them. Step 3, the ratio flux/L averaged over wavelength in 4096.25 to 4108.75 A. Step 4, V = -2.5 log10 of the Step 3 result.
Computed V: 0.254 mag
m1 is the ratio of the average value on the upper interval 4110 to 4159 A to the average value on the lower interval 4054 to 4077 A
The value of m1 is 1.0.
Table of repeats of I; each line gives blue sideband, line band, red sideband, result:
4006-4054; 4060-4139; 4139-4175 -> 5.5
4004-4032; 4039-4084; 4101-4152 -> 0.5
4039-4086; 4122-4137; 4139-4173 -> 0.5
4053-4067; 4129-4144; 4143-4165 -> 1.3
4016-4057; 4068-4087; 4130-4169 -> 0.7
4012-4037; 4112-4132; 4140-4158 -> -0.1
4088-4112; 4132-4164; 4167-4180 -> -0.7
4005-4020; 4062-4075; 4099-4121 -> 0.1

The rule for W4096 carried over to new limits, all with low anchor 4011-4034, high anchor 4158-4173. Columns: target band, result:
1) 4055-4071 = 0.03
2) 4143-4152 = 0.06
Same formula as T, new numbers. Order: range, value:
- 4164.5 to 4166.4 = 2.11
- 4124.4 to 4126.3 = 2.15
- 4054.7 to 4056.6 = 2.09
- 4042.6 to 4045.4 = 2.03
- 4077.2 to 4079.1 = 1.93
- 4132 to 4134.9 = 1.67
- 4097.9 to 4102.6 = 1.64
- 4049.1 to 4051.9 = 2.02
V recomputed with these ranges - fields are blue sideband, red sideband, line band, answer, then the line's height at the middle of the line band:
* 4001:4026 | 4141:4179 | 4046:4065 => 0.01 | 2.08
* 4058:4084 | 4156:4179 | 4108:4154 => 0.03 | 1.98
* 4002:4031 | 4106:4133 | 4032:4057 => 0.02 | 2.06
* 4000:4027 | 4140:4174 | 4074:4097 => 0.08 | 2.06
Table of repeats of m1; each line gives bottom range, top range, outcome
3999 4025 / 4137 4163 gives 0.92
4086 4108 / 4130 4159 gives 1.09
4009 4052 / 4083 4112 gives 0.86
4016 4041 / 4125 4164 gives 0.94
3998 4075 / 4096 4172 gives 0.92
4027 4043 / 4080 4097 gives 0.94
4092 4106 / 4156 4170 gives 1.22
